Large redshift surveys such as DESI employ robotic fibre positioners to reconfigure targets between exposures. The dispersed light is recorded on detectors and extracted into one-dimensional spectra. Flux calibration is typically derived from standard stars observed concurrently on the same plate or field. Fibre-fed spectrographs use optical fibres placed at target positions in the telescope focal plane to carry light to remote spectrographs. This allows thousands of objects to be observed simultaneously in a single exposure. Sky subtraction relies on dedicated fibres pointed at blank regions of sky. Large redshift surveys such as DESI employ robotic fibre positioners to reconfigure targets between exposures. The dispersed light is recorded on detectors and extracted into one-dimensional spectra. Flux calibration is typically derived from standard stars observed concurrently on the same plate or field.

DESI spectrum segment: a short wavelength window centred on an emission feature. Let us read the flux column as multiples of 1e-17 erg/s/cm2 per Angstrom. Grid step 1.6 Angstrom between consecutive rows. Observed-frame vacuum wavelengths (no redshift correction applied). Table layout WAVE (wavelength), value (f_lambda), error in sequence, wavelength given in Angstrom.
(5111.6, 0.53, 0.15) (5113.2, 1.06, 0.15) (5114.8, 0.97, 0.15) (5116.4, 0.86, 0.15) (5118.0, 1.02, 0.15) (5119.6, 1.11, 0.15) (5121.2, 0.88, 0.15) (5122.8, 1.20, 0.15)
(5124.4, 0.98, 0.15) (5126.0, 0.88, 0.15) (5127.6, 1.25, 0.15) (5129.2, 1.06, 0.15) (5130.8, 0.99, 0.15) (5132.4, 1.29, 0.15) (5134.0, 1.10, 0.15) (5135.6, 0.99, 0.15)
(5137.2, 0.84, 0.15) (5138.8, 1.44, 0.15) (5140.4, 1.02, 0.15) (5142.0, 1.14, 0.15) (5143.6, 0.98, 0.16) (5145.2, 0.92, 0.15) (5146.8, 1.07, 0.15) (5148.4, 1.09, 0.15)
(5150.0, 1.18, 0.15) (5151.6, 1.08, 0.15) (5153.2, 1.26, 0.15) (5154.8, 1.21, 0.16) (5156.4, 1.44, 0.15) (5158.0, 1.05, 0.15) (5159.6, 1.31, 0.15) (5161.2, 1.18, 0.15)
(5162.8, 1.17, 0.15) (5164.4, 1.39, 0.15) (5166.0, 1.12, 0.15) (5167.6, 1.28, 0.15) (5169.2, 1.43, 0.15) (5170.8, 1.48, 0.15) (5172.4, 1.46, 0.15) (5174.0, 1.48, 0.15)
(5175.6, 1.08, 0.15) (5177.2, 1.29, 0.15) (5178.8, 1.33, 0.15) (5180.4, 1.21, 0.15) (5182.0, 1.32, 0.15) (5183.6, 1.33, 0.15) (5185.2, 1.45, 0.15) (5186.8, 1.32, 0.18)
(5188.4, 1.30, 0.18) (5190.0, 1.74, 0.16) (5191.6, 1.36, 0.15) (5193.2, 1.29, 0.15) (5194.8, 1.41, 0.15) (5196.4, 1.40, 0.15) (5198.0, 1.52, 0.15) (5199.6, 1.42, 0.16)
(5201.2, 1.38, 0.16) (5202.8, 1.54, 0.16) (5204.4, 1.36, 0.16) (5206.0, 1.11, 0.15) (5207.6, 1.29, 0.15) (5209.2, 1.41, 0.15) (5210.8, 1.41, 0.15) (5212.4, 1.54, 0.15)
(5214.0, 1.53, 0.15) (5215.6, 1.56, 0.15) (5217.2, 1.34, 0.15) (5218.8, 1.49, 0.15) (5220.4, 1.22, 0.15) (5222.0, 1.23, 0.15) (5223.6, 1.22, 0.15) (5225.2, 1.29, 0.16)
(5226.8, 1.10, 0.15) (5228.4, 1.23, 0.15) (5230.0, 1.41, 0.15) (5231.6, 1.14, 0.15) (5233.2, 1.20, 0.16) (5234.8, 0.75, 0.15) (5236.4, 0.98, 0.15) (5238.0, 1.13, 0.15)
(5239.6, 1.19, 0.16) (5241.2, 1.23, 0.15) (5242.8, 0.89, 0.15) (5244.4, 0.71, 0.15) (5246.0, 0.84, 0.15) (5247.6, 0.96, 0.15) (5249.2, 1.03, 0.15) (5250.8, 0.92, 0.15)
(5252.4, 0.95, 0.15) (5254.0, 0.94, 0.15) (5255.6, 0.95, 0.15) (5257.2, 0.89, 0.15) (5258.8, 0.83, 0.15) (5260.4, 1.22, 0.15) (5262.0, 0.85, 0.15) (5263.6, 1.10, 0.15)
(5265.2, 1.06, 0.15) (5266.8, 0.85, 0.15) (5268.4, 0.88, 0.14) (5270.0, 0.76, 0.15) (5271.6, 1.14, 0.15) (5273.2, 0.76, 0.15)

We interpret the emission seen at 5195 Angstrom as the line C III] 1909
